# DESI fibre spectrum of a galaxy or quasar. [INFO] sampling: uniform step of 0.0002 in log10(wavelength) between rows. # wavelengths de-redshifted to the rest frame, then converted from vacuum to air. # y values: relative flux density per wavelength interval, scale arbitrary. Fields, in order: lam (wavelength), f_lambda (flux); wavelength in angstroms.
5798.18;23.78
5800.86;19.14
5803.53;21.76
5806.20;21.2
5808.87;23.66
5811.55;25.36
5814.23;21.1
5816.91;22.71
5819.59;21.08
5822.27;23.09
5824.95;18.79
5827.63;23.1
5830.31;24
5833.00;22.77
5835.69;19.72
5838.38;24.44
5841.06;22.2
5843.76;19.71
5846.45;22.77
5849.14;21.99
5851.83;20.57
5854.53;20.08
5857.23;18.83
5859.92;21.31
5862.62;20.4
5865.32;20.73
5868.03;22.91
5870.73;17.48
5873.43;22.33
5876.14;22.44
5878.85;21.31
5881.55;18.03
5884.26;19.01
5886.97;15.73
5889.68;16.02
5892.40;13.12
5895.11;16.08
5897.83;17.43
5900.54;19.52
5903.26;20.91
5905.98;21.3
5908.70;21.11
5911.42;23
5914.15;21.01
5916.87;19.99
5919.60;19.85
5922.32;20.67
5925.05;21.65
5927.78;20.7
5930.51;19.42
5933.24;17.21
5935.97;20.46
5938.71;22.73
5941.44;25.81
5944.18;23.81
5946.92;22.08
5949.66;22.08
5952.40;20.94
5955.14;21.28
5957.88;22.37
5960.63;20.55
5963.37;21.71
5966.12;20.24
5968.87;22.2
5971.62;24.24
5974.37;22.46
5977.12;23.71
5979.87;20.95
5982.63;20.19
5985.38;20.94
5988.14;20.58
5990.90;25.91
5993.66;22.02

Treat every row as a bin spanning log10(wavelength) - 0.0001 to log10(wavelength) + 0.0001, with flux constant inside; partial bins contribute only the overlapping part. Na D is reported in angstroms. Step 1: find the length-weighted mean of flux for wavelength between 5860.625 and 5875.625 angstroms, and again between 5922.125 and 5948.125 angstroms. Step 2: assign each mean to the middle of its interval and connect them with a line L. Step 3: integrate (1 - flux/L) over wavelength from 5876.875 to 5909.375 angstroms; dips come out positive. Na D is 4.3 angstroms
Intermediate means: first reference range 20.9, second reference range 21.5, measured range 18.3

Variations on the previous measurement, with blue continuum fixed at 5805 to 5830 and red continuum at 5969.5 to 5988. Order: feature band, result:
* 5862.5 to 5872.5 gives 0.8 angstroms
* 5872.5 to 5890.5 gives 2.4 angstroms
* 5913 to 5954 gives 1.6 angstroms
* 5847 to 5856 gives 0.5 angstroms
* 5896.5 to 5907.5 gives 1.2 angstroms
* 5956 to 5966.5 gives 0.3 angstroms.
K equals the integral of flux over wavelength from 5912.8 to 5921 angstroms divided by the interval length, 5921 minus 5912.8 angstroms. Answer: 20.3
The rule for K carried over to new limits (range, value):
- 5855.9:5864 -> 20.2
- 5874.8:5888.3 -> 19.3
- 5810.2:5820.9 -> 22.5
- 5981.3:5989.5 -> 20.6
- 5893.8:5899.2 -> 16.8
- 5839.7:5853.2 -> 21.5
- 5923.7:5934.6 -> 19.7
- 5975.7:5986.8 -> 21.5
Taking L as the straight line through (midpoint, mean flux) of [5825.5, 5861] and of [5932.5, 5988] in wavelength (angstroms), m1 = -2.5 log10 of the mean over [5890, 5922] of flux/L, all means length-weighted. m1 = 0.13 mag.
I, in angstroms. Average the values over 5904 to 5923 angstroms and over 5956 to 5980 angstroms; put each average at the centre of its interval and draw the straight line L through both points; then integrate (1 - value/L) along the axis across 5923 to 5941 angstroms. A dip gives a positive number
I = 0.6 angstroms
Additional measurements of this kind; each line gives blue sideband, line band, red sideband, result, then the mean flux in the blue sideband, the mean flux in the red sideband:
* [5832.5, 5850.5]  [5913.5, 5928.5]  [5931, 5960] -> 0.8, 21.9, 21.8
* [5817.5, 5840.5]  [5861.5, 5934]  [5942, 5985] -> 8.0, 22.2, 22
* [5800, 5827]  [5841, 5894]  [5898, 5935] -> 3.4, 21.9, 20.4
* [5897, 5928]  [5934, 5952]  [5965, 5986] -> -1.1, 20.6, 21.9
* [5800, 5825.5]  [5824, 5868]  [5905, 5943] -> 0.6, 21.9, 21.1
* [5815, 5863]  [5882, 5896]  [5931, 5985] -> 3.6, 21.6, 21.8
